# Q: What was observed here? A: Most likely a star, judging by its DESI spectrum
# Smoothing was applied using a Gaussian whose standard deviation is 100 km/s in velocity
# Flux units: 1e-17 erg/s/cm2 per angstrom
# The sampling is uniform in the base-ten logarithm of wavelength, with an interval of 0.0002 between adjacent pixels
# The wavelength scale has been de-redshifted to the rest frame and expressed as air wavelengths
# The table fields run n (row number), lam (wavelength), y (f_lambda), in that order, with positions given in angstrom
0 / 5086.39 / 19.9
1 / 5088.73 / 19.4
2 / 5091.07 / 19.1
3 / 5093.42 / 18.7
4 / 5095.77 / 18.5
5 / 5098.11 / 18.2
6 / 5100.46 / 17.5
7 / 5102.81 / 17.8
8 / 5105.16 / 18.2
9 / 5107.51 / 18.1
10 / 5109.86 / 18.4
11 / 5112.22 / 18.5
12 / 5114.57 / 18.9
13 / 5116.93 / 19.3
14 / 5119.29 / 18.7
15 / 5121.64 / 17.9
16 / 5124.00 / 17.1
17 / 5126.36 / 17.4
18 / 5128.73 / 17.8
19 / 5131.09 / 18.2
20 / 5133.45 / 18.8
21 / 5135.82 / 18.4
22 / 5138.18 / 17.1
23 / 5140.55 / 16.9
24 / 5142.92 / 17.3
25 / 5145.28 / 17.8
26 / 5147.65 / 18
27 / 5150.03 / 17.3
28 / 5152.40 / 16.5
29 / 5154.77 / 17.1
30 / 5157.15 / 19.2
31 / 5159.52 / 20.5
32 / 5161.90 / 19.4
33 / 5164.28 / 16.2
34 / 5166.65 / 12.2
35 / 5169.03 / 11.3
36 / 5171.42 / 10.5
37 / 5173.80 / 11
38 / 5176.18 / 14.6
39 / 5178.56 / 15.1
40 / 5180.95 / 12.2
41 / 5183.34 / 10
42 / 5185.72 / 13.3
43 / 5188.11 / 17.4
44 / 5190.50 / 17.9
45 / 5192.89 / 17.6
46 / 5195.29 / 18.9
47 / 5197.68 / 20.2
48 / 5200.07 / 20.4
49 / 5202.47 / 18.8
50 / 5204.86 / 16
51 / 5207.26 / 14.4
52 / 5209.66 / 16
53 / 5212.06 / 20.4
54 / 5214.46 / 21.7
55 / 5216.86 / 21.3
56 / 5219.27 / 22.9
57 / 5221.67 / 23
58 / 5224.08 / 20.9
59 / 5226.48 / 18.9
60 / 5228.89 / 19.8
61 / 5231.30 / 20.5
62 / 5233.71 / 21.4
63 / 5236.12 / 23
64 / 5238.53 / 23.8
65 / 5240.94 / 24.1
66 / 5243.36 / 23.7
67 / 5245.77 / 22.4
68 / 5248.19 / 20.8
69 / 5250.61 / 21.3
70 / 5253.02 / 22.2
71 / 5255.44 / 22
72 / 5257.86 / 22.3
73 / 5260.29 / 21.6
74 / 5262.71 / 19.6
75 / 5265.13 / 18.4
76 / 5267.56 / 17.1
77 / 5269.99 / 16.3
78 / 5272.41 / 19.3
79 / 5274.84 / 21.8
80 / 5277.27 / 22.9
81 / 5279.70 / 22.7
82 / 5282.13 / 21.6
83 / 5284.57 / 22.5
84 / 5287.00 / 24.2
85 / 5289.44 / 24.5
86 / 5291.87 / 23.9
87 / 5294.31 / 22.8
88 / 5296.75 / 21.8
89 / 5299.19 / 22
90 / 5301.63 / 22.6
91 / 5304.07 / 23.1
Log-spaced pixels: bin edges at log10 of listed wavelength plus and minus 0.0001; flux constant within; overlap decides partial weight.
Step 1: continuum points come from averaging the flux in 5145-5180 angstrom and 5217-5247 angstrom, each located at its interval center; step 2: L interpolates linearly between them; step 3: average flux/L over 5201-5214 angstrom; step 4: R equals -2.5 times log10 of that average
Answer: 0.137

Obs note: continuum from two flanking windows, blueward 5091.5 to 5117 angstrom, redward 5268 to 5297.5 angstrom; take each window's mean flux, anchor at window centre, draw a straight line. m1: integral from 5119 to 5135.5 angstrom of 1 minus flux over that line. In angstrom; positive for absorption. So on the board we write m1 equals 0.7 angstrom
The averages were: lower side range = 18.4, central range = 18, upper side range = 21.9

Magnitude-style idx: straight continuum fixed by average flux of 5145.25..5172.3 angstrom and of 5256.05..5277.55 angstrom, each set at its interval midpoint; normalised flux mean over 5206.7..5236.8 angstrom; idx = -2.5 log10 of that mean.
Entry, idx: -0.11 mag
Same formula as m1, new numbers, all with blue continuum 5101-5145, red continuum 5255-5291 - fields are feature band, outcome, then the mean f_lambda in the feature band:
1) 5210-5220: -0.6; 21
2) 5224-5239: -0.6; 21.1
